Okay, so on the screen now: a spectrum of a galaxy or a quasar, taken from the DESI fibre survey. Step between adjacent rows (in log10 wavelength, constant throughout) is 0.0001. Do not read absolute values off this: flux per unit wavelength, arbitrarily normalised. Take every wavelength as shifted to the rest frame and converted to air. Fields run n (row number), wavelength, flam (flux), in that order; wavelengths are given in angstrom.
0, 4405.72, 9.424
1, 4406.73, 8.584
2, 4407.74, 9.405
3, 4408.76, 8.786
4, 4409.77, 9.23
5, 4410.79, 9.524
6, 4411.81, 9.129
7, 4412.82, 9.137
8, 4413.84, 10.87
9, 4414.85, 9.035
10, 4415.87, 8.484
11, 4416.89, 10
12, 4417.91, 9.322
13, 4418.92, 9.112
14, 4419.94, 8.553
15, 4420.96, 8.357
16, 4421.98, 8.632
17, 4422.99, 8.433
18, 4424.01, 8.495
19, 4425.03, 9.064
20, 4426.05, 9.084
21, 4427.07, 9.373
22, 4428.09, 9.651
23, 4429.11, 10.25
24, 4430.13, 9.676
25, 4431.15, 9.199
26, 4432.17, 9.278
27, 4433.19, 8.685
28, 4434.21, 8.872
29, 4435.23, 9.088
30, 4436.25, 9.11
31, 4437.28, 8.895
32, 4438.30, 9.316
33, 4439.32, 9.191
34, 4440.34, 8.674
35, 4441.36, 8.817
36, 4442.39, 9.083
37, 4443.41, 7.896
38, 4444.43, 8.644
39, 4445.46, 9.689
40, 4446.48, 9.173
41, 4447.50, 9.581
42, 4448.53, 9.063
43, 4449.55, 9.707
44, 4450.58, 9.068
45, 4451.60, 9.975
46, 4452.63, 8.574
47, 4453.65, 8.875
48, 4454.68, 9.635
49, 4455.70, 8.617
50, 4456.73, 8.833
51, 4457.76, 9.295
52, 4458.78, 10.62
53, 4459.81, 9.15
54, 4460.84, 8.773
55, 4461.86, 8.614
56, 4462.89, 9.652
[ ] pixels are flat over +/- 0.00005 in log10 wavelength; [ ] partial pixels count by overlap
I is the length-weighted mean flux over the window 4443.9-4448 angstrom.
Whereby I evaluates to 9.27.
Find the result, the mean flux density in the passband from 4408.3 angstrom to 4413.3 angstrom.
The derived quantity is 9.17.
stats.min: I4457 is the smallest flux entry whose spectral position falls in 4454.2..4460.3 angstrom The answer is 8.617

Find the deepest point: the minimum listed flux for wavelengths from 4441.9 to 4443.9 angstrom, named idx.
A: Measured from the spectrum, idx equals 7.896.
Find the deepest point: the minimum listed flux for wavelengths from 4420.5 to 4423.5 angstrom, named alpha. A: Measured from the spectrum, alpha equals 8.357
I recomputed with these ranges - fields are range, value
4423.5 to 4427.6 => 9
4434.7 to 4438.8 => 9.09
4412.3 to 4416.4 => 9.39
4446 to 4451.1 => 9.32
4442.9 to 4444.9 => 8.28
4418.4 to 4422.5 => 8.68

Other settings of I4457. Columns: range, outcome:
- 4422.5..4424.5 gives 8.433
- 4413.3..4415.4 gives 9.035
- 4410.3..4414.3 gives 9.129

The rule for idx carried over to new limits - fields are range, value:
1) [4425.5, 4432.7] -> 9.084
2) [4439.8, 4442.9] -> 8.674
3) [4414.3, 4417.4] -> 8.484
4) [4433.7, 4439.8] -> 8.872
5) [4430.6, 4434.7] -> 8.685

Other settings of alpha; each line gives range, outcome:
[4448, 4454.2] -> 8.574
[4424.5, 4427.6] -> 9.064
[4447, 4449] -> 9.063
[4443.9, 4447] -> 8.644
